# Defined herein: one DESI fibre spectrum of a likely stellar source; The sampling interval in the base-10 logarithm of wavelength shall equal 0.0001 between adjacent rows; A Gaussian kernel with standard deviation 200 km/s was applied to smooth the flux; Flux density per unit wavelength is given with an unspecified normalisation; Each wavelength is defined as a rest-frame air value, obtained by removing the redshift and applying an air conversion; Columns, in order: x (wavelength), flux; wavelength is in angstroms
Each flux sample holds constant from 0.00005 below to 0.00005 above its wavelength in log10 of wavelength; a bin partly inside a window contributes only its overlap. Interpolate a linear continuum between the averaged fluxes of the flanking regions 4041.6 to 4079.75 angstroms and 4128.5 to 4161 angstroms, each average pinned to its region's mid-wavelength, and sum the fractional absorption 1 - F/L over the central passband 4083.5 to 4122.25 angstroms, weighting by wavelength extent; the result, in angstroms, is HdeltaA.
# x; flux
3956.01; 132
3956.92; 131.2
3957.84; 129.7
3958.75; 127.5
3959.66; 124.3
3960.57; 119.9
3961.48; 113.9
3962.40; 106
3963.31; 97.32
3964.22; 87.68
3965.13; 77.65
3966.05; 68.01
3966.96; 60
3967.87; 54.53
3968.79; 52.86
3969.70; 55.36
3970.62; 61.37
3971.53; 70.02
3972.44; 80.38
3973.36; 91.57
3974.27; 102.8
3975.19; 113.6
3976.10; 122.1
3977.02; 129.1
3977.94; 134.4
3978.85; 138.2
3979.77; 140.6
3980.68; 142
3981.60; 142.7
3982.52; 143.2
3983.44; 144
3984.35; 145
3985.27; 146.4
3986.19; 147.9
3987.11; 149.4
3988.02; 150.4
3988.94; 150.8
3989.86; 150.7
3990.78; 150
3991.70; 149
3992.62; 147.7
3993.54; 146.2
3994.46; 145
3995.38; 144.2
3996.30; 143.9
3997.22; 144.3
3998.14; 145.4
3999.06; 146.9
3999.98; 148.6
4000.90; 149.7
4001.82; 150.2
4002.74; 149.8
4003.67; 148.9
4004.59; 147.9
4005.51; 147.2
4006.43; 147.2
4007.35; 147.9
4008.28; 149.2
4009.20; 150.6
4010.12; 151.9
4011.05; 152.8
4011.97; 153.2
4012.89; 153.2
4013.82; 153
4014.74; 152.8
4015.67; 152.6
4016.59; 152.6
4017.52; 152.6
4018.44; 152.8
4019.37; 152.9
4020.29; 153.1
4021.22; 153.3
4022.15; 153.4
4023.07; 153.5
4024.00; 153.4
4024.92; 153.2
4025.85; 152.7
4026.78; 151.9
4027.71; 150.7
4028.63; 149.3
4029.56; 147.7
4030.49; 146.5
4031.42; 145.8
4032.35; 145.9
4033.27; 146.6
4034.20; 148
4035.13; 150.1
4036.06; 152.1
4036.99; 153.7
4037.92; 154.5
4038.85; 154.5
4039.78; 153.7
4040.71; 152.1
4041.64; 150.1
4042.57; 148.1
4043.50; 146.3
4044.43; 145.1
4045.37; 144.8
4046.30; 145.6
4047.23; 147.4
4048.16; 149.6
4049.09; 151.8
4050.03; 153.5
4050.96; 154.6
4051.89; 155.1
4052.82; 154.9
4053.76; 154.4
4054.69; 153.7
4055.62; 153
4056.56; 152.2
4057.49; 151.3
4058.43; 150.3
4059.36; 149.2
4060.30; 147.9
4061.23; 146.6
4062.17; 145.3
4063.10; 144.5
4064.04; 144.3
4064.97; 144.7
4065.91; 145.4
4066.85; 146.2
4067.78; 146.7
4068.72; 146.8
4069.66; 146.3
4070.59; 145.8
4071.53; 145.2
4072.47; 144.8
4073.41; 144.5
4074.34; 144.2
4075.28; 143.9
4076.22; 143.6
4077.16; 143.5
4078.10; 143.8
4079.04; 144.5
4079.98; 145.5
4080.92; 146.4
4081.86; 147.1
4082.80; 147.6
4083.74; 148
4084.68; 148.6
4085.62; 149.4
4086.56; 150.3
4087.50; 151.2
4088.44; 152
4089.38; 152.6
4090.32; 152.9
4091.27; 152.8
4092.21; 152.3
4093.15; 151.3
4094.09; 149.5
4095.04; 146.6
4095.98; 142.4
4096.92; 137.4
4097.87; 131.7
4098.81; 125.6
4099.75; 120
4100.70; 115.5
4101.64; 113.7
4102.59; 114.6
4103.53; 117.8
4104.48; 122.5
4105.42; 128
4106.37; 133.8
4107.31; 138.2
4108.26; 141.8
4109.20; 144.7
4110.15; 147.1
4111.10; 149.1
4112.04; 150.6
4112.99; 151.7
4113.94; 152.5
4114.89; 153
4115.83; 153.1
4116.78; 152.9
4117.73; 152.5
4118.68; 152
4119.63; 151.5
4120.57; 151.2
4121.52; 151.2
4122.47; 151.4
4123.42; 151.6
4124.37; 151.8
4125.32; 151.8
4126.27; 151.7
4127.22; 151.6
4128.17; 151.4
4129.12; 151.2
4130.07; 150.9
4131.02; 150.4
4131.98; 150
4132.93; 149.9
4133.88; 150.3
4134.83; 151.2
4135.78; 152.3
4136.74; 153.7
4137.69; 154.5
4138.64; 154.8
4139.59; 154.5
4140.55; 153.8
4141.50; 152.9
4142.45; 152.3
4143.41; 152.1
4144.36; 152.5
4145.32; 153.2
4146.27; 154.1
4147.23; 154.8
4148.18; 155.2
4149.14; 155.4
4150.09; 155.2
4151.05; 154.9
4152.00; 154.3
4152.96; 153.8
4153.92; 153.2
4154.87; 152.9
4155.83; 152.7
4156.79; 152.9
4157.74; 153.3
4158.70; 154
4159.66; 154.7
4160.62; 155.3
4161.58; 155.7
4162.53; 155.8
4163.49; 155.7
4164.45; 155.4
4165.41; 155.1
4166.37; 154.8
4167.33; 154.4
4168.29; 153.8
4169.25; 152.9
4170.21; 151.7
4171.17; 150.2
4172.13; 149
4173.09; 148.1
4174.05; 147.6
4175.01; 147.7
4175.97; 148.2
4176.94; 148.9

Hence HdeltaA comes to 2.0 angstroms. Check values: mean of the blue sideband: 148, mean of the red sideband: 153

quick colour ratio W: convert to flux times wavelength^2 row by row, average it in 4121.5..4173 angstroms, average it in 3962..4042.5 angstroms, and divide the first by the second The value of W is 1.2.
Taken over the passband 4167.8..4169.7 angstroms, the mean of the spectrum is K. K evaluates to 153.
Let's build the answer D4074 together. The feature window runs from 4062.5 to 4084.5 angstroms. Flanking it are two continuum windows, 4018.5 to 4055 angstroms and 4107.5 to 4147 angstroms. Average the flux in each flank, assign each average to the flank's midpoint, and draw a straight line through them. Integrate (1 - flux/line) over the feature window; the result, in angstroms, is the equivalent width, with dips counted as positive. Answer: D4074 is 0.8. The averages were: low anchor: 151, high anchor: 151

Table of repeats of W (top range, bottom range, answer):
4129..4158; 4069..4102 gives 1.10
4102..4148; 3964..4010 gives 1.24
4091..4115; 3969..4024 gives 1.04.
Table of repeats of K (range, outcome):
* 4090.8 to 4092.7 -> 153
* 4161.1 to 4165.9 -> 156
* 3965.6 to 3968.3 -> 61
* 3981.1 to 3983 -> 142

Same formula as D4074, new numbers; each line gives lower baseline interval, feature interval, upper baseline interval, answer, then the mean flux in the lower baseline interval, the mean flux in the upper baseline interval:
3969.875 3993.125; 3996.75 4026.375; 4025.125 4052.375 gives -2.3 angstroms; 129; 150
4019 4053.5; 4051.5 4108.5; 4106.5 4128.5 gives 2.6 angstroms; 151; 150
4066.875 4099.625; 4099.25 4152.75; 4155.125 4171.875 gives 1.0 angstroms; 146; 154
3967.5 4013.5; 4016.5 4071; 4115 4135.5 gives -3.6 angstroms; 134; 152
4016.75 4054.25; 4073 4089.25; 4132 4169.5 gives 0.6 angstroms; 151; 154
